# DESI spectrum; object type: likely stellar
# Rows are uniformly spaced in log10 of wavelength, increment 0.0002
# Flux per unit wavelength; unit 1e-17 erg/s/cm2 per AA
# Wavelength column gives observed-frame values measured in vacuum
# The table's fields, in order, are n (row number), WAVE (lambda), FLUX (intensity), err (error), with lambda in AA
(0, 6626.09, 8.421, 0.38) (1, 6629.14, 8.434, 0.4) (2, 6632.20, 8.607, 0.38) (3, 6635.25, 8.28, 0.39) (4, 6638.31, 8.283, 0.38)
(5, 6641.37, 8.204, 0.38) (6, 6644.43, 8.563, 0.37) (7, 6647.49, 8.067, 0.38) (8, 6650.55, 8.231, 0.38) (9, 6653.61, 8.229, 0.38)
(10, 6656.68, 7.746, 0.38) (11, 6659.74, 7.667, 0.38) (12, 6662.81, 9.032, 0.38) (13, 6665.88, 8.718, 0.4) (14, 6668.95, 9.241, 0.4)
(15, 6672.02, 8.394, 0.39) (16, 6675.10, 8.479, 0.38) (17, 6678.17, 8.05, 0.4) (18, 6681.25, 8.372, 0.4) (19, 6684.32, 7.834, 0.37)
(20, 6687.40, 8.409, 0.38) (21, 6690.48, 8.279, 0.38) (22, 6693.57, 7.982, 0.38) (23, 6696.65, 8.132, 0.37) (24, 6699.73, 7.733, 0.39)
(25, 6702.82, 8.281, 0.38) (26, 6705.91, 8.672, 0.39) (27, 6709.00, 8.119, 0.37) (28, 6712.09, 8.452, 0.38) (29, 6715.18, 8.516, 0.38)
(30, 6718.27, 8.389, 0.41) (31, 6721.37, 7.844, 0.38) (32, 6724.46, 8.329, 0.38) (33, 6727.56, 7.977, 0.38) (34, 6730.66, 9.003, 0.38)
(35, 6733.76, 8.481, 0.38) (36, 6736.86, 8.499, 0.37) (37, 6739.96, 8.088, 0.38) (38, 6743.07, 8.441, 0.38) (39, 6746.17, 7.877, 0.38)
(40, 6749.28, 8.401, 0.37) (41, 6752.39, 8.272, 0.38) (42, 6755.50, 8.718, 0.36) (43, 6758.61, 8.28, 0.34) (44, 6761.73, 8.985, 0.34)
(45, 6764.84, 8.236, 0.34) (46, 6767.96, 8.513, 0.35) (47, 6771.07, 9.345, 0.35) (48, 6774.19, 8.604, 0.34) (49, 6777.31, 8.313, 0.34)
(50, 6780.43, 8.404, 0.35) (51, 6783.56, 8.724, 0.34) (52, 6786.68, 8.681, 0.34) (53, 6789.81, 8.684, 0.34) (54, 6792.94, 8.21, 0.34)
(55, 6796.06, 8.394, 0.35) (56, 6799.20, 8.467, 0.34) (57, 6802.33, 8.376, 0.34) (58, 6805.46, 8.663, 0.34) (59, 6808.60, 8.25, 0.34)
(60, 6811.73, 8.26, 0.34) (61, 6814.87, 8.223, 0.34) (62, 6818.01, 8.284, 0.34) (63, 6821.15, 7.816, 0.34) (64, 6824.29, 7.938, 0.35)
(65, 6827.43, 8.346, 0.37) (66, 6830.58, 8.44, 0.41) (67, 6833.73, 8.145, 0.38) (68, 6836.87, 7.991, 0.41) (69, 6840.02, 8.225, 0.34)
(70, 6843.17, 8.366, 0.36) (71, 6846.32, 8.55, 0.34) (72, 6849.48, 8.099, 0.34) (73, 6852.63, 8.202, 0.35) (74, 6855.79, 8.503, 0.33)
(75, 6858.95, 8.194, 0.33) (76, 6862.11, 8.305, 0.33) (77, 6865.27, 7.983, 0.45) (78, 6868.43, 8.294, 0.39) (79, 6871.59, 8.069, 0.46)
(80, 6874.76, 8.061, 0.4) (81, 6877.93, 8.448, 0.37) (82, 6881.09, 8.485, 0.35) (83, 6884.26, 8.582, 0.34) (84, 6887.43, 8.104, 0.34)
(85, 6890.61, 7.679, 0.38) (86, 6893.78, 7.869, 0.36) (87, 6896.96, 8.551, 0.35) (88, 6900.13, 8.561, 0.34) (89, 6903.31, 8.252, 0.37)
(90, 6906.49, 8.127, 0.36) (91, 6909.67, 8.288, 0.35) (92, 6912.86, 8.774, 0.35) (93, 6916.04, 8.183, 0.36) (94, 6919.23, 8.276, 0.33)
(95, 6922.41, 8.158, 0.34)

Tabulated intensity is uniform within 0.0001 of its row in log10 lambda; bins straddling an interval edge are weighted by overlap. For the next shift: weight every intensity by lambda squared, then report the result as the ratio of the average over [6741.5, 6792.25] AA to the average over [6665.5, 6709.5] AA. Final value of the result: 1.05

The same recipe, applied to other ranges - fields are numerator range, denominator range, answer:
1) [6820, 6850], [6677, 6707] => 1.05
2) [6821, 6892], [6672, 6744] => 1.04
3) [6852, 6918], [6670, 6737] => 1.05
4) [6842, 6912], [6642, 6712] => 1.06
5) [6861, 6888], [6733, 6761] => 1.03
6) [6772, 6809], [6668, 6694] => 1.05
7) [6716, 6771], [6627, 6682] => 1.03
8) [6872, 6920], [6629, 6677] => 1.06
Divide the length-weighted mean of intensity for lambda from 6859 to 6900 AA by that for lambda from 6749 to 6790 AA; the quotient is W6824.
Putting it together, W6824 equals 1.0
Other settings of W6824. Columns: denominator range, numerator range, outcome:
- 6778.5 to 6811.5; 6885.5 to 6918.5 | 0.97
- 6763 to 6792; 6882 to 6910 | 0.96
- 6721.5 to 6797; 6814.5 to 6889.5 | 0.97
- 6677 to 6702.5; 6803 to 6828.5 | 1.01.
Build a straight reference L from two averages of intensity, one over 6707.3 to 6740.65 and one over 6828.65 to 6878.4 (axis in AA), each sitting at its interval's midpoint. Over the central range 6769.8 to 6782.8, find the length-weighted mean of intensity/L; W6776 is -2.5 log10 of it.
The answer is -0.04 mag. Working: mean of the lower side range 8.35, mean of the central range 8.65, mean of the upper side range 8.24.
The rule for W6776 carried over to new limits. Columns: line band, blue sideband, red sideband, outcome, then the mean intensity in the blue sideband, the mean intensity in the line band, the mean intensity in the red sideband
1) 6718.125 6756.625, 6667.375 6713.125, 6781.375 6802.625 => 0.01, 8.29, 8.33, 8.51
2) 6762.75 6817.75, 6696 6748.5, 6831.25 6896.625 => -0.03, 8.29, 8.49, 8.22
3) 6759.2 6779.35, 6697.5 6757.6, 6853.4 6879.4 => -0.04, 8.32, 8.64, 8.23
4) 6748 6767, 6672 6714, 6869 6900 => -0.03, 8.22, 8.48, 8.23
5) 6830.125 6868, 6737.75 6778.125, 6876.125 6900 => 0.01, 8.47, 8.25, 8.26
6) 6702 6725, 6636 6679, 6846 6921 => 0.00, 8.35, 8.33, 8.26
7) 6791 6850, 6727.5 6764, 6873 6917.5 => 0.01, 8.43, 8.27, 8.28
